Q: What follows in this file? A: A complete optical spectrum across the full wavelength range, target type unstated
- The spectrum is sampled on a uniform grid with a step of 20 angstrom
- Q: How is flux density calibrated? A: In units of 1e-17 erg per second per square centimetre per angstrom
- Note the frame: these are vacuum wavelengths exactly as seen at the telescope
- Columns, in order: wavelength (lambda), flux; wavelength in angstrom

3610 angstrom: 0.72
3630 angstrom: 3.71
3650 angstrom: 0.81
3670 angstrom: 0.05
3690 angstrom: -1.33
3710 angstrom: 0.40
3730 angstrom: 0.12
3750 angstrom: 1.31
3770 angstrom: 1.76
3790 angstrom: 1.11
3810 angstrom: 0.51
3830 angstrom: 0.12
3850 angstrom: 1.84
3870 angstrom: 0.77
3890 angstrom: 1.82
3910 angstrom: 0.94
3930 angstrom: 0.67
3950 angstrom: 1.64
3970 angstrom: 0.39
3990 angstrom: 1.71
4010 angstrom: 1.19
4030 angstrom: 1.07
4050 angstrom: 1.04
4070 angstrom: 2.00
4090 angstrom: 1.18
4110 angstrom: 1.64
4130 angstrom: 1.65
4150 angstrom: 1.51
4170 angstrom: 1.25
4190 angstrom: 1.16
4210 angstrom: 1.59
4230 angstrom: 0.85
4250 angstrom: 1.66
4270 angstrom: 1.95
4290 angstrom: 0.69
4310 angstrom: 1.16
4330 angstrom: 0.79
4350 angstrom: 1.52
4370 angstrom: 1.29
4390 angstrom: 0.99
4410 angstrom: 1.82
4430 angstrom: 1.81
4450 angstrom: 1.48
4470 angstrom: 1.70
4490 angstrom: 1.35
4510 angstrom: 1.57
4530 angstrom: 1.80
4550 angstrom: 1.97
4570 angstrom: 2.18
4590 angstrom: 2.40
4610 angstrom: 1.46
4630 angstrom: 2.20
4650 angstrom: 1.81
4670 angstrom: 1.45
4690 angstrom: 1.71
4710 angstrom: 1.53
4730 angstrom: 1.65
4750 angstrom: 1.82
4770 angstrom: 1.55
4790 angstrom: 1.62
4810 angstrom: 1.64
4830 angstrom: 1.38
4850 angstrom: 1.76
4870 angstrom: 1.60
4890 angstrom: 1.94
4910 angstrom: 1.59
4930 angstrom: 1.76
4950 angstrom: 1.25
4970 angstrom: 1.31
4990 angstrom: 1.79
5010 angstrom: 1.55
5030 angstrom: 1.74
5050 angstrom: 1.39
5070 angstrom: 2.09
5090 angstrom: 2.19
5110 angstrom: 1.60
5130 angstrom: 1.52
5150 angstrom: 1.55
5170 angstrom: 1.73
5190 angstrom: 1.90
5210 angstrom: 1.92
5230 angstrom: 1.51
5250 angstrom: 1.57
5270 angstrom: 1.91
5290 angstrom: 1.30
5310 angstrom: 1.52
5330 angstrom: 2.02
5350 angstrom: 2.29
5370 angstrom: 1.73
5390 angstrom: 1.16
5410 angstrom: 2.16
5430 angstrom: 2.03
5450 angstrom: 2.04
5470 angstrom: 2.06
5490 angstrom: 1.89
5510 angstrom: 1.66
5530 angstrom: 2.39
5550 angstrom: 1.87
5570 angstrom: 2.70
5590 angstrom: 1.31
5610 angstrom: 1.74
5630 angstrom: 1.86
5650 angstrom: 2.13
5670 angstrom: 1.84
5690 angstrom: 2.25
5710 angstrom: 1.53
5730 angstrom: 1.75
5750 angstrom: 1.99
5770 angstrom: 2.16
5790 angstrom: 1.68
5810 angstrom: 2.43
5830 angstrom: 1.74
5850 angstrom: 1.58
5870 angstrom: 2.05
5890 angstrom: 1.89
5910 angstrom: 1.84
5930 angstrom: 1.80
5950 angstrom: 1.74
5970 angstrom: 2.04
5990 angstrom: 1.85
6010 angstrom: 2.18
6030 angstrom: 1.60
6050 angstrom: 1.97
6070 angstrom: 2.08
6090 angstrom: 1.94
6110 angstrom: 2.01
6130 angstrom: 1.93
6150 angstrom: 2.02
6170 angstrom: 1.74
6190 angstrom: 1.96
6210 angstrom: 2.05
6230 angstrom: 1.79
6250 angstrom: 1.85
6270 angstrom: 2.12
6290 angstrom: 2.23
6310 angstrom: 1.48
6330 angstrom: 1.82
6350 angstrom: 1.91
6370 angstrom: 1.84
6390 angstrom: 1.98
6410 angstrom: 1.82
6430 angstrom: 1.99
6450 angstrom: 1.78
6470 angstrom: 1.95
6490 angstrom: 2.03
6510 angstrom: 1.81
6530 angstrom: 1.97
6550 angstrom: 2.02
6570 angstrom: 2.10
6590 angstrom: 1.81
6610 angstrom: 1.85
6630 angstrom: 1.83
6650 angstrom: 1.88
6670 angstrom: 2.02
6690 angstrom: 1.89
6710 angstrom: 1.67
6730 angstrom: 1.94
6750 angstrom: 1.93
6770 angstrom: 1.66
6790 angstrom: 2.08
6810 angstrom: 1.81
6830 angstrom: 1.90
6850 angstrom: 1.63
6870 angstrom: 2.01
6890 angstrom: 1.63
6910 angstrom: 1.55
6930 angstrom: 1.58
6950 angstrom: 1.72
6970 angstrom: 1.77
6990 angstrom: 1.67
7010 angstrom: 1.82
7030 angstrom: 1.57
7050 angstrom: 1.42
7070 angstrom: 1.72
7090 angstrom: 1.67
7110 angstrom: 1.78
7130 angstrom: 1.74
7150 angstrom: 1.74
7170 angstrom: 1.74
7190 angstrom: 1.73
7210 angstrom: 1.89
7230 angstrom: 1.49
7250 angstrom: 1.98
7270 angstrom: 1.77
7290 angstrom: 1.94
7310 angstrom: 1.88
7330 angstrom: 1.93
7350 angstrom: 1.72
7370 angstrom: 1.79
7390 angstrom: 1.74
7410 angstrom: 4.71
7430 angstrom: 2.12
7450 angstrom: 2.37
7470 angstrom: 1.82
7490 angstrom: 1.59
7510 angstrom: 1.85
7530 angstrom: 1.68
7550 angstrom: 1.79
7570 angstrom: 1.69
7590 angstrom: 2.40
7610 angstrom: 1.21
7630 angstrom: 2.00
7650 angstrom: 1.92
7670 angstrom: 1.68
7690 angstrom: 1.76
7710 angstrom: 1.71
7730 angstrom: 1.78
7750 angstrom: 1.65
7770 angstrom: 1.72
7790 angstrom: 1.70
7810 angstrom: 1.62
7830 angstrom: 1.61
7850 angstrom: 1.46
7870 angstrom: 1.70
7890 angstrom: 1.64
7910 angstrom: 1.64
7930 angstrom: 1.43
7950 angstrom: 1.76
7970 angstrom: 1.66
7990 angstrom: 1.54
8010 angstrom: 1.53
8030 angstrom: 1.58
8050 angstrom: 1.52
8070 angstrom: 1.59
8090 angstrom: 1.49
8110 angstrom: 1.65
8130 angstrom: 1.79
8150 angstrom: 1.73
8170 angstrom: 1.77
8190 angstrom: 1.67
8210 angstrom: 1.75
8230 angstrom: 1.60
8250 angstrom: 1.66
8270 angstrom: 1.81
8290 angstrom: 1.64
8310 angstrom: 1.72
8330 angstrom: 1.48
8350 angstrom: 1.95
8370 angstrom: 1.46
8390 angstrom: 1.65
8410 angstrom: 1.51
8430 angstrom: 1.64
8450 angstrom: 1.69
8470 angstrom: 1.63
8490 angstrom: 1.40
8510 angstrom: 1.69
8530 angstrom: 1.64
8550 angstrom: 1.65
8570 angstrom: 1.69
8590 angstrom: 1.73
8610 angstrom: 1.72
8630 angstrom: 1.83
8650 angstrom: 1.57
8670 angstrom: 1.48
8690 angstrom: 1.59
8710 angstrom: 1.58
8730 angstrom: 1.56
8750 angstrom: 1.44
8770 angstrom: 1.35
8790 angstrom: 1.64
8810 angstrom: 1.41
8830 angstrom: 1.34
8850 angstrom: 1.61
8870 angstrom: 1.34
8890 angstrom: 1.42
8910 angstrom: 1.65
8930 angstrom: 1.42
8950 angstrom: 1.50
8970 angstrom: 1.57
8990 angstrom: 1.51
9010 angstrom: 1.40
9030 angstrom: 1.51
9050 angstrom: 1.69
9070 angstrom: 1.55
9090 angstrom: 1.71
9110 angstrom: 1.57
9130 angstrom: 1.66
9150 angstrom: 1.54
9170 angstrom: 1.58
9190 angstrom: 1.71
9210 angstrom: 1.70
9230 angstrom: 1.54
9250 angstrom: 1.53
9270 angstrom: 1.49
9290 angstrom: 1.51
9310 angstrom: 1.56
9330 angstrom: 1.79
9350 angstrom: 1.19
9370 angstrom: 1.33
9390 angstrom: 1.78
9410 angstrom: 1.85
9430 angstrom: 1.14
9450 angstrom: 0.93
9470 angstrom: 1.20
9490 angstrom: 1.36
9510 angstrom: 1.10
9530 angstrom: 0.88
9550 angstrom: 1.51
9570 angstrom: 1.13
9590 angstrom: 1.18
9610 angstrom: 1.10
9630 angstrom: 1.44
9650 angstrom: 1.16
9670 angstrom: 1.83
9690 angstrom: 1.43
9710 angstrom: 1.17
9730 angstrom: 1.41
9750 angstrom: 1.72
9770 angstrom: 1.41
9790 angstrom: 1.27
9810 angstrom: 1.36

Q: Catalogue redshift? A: 0.13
